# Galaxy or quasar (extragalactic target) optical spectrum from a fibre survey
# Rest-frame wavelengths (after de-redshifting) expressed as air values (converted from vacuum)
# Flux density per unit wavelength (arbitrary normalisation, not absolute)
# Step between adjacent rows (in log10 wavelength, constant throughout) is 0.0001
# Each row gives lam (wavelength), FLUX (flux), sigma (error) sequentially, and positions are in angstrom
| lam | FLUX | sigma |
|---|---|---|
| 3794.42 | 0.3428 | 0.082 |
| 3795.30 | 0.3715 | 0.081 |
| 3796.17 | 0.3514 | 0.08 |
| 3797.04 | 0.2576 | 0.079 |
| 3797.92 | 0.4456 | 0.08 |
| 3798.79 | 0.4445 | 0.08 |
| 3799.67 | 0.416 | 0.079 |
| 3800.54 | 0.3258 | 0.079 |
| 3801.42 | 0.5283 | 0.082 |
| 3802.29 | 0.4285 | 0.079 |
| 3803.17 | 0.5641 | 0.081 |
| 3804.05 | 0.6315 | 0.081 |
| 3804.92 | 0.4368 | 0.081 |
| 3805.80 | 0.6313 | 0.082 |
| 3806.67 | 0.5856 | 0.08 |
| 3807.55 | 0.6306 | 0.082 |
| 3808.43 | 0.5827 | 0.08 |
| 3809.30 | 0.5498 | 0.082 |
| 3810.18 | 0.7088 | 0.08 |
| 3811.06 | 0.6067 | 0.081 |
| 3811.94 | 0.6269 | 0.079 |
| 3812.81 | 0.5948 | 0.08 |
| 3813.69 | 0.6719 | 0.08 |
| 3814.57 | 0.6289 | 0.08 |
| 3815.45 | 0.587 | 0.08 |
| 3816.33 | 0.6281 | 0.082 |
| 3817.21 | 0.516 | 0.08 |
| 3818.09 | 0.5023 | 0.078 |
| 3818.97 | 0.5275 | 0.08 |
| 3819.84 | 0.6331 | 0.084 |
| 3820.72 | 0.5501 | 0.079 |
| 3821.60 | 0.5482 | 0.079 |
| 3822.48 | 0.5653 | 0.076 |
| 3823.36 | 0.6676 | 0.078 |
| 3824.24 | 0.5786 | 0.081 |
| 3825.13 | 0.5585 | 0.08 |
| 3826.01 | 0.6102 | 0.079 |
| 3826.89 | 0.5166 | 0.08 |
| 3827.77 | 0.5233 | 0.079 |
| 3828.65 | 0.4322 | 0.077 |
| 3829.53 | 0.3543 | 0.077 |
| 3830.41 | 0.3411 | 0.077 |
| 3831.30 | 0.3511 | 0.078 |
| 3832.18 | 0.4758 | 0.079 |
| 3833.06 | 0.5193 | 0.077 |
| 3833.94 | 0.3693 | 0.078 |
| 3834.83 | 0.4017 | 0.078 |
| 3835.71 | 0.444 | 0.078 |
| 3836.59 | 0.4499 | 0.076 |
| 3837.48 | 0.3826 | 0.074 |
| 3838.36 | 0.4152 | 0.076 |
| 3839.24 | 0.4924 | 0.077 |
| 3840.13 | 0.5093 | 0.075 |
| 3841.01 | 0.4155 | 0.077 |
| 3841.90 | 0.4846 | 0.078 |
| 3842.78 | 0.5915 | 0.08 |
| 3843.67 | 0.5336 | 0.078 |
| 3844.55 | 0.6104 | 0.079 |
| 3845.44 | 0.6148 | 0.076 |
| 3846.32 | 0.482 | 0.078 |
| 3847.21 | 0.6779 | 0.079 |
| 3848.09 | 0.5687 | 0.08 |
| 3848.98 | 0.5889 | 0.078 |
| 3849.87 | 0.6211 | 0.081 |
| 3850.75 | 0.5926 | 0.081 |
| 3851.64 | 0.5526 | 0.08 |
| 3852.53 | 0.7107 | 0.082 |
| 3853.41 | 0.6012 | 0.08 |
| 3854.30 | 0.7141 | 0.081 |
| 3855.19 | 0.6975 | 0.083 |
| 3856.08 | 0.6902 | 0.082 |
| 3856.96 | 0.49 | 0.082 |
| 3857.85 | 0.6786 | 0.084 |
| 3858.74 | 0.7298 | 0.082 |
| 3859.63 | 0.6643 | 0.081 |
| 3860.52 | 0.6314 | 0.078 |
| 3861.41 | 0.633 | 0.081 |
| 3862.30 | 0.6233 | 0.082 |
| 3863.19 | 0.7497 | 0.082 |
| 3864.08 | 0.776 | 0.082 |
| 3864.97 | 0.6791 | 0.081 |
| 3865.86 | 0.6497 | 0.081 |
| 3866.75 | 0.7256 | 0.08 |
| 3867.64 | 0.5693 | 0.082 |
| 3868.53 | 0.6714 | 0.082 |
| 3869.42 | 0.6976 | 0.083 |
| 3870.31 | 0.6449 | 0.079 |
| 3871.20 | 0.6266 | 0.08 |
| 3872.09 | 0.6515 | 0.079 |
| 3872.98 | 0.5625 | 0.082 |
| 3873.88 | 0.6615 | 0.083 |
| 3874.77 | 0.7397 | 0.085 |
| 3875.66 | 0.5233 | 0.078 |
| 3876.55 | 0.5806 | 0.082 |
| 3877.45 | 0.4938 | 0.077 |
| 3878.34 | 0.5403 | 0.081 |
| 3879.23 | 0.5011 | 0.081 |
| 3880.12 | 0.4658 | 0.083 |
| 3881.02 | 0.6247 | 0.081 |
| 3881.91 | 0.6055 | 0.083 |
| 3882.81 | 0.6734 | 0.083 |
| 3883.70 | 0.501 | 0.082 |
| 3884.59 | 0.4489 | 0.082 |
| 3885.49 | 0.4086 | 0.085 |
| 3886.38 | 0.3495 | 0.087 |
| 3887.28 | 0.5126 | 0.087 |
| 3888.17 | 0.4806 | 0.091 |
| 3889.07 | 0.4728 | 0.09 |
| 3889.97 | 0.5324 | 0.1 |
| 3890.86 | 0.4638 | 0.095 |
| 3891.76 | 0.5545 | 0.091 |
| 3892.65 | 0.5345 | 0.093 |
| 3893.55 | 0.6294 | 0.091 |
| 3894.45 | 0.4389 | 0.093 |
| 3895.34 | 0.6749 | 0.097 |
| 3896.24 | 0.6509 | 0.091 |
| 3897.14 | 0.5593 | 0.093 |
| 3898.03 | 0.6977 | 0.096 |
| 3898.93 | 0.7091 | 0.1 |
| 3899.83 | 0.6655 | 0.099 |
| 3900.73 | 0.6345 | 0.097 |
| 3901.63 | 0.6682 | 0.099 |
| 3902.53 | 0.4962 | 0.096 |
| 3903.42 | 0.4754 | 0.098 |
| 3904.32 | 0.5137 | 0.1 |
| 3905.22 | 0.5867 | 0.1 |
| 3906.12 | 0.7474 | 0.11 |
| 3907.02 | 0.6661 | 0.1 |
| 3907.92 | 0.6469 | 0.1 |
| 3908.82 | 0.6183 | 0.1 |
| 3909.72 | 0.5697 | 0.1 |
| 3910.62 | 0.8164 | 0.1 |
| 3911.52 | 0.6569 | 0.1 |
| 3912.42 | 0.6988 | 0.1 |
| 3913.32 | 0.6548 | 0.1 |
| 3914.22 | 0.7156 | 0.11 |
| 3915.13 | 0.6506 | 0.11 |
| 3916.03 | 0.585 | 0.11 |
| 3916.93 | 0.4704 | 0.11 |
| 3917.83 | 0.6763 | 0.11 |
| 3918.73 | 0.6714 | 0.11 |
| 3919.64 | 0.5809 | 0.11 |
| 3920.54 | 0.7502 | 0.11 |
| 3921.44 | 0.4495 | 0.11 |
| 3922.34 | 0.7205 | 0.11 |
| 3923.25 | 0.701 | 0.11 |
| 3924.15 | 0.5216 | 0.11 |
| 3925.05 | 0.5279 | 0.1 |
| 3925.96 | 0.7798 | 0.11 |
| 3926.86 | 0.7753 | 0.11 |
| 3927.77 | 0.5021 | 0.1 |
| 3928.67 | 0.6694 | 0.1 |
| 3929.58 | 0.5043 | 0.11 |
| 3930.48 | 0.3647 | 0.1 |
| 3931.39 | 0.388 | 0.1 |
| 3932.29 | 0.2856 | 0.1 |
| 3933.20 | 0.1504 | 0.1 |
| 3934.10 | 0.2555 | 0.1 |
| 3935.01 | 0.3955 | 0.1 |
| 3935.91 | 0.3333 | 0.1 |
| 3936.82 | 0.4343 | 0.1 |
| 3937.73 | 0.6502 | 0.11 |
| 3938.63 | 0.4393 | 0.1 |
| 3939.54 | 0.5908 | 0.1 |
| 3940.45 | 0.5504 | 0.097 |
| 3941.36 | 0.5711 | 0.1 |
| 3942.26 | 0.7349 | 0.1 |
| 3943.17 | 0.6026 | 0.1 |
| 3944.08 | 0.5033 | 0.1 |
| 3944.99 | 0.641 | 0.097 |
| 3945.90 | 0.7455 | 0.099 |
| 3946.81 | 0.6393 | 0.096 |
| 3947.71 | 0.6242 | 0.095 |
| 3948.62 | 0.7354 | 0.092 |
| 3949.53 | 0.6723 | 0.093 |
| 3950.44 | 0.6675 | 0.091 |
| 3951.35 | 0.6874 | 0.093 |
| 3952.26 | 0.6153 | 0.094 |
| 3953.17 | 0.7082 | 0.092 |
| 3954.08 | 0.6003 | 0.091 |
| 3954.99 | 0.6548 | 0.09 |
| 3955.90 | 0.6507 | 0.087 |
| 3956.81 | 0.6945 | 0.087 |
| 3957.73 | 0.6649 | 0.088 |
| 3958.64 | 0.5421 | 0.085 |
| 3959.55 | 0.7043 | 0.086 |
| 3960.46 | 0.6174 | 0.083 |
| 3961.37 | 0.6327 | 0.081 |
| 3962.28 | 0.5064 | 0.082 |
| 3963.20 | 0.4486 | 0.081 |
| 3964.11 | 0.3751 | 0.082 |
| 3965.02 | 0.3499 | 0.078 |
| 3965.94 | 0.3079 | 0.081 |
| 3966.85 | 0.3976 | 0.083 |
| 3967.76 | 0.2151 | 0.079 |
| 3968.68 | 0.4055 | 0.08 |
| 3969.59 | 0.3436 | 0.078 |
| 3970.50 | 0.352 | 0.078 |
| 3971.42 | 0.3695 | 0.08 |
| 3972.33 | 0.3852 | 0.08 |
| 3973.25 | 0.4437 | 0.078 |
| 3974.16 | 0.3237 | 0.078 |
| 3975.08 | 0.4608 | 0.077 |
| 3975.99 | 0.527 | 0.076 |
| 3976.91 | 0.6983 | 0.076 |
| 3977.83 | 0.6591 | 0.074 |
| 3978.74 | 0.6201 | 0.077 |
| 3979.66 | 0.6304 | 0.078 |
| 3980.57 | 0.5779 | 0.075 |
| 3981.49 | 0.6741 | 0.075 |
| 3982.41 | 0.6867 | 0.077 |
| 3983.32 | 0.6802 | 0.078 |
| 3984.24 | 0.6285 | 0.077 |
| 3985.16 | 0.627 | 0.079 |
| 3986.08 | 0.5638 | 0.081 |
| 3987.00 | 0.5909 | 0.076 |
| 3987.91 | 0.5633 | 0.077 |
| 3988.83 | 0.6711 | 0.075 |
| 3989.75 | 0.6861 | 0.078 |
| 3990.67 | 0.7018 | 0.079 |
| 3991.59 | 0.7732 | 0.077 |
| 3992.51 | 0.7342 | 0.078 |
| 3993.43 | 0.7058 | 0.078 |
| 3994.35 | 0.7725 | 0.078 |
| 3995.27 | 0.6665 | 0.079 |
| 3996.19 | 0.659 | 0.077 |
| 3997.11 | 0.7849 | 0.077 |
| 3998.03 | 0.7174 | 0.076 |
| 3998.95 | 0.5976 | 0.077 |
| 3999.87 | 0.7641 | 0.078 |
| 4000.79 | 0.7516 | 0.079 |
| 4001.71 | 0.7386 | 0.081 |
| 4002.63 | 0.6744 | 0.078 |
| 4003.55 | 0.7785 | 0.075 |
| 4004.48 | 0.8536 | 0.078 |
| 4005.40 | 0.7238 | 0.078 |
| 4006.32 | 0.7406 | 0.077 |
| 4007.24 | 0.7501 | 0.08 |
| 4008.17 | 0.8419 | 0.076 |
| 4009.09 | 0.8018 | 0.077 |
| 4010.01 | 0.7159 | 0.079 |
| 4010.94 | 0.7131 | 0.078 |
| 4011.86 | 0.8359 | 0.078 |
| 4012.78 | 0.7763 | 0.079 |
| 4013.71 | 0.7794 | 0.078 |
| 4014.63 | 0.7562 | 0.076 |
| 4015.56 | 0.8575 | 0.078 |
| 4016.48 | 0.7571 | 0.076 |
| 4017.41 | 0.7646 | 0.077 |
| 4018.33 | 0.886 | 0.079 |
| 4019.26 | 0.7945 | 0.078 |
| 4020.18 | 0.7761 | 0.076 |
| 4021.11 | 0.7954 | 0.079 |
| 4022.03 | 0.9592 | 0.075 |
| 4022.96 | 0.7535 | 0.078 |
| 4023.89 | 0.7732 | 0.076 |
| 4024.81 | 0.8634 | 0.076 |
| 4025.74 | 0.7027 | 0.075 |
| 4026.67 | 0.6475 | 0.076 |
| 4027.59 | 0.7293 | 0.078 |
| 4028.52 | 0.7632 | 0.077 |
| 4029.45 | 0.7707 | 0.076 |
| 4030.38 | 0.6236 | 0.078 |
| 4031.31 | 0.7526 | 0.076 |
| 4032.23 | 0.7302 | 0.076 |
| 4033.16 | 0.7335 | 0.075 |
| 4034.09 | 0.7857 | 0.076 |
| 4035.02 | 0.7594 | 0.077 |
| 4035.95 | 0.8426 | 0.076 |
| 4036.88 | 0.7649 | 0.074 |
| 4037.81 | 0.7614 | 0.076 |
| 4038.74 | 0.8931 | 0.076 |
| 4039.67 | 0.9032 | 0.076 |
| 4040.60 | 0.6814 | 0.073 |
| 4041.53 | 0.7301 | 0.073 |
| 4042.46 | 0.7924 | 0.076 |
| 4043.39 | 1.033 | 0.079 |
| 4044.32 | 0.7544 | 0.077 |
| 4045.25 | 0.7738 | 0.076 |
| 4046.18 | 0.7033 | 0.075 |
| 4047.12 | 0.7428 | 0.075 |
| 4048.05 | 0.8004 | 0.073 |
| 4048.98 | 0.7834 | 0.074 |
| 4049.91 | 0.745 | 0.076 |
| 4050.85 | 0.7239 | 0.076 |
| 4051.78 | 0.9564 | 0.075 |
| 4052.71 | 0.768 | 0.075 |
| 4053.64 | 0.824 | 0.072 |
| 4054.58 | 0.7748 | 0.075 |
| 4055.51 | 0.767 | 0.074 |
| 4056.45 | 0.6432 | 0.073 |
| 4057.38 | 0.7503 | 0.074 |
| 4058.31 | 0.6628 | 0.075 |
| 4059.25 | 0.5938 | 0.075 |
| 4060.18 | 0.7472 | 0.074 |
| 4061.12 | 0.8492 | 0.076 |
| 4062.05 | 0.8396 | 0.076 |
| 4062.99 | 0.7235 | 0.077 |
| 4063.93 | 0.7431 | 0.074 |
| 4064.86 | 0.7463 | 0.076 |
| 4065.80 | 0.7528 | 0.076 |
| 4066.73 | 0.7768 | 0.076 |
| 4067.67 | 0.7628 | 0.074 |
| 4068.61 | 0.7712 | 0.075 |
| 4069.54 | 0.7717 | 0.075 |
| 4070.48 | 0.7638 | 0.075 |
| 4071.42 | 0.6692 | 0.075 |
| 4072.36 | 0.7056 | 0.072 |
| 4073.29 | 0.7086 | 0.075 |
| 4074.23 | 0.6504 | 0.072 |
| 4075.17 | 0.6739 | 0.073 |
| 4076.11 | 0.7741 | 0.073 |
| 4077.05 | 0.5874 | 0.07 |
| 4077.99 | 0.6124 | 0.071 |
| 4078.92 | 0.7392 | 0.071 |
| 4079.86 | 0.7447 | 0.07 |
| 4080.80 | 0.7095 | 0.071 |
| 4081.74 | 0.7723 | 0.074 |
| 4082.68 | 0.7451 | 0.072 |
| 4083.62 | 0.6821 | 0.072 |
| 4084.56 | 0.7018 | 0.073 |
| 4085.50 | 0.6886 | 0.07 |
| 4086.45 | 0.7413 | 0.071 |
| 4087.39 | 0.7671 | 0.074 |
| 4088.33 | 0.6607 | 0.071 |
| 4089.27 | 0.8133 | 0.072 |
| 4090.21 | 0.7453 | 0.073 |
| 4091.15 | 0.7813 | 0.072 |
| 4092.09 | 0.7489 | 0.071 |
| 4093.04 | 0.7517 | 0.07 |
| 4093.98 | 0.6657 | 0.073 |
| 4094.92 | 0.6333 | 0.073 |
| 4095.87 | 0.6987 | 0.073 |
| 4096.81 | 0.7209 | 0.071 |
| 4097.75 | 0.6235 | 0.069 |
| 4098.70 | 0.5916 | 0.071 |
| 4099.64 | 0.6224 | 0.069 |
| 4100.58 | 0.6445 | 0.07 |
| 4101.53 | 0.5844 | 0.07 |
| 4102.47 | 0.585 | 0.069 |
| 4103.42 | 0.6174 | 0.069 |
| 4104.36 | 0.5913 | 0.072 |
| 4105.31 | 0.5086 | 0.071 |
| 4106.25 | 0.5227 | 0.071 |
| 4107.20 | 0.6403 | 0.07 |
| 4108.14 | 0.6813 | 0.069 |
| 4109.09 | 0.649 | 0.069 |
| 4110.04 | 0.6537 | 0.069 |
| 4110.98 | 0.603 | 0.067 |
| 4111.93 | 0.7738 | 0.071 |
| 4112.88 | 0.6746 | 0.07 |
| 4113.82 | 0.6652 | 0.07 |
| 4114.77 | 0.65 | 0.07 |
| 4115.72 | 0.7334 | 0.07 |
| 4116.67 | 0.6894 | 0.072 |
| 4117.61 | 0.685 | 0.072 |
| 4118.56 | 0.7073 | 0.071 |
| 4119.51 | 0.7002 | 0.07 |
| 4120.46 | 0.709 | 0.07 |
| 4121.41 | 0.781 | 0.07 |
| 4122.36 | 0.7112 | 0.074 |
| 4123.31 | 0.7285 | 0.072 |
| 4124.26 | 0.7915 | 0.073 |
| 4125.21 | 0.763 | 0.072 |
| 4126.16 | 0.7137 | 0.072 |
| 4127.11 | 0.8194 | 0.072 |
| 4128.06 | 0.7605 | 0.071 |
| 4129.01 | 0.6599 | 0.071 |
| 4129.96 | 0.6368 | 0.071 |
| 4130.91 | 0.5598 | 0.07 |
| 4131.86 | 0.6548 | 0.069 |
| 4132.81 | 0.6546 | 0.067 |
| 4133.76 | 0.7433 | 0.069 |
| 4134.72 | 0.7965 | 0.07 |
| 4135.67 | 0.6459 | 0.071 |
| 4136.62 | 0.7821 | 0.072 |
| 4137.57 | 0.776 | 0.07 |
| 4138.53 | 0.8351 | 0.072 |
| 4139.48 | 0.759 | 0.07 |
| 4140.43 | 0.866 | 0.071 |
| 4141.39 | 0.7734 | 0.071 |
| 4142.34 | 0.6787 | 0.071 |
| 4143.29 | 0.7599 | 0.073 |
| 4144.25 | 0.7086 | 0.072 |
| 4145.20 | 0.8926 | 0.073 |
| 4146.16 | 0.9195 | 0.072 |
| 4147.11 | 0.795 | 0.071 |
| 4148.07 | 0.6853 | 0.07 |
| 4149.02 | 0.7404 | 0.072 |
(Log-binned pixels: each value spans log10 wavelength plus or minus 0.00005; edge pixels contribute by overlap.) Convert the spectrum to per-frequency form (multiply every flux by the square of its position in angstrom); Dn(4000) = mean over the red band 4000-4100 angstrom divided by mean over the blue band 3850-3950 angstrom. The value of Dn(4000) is 1.37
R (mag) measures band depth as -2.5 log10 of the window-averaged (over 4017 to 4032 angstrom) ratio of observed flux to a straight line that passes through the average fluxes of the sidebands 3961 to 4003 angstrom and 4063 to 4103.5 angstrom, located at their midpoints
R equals -0.22 mag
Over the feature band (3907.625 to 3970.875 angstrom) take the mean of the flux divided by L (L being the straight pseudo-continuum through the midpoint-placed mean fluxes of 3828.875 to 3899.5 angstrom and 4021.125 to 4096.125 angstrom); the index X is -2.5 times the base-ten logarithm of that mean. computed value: 0.13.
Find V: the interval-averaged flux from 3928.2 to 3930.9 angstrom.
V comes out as 0.515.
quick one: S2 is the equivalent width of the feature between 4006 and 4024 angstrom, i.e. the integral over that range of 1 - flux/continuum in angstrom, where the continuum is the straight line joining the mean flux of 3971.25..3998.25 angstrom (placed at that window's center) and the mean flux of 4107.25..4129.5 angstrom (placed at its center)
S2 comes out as -4.25 angstrom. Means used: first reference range 0.621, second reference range 0.708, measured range 0.792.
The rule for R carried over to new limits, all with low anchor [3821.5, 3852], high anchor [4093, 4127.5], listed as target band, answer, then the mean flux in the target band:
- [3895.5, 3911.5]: -0.15 mag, 0.632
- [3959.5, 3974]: 0.36 mag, 0.419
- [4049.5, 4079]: -0.15 mag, 0.737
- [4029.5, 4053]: -0.23 mag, 0.782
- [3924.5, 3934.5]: 0.19 mag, 0.475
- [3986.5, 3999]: -0.15 mag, 0.69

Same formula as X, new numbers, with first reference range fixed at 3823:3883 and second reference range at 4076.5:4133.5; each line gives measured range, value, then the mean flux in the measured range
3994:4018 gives -0.176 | 0.754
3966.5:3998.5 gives 0.091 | 0.581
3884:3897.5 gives 0.151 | 0.514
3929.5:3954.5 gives 0.139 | 0.54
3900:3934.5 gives 0.032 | 0.584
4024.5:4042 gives -0.163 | 0.759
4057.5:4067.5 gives -0.121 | 0.744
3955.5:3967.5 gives 0.183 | 0.524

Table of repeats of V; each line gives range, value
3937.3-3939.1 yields 0.545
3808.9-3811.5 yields 0.621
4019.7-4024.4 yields 0.813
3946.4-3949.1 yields 0.669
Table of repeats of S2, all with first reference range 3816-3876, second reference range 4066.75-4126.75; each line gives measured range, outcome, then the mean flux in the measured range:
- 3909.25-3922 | -0.70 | 0.64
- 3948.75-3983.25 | 4.91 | 0.54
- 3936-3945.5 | 0.84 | 0.563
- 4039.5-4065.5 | -3.76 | 0.768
